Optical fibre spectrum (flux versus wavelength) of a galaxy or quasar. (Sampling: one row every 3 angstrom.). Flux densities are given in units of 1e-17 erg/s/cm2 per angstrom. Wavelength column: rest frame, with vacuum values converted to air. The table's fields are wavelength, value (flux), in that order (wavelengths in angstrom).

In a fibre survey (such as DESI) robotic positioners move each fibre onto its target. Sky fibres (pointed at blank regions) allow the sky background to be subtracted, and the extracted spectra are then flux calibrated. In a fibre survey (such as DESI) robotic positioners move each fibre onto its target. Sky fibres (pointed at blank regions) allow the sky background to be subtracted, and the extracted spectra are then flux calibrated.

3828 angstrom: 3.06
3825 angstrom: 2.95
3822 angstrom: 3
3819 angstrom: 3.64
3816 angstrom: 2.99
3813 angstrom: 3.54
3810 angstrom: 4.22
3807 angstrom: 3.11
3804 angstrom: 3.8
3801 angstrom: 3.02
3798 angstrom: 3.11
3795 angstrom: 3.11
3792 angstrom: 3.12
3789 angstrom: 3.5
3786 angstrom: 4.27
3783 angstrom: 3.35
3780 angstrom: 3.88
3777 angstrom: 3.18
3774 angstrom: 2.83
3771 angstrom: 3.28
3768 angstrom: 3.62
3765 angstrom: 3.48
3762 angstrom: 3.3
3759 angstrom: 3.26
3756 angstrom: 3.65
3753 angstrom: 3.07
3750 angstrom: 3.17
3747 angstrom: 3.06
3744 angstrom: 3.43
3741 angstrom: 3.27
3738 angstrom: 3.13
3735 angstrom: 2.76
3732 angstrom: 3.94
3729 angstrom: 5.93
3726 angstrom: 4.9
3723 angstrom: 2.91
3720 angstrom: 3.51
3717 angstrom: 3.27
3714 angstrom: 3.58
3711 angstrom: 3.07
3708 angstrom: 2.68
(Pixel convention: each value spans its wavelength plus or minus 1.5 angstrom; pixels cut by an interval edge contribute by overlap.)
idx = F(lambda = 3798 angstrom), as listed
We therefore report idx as 3.11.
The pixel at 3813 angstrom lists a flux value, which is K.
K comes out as 3.54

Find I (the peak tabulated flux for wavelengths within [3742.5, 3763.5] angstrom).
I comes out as 3.65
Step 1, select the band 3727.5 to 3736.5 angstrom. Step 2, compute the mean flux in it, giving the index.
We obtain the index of 4.21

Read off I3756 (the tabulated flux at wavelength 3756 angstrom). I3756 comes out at 3.65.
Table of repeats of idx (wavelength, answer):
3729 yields 5.93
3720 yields 3.51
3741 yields 3.27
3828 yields 3.06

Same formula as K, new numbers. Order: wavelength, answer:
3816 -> 2.99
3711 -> 3.07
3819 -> 3.64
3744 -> 3.43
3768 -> 3.62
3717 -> 3.27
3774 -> 2.83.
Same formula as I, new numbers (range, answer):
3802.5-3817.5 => 4.22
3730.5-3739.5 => 3.94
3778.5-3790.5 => 4.27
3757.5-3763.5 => 3.3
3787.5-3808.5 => 3.8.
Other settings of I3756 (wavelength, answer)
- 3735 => 2.76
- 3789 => 3.5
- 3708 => 2.68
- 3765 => 3.48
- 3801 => 3.02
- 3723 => 2.91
